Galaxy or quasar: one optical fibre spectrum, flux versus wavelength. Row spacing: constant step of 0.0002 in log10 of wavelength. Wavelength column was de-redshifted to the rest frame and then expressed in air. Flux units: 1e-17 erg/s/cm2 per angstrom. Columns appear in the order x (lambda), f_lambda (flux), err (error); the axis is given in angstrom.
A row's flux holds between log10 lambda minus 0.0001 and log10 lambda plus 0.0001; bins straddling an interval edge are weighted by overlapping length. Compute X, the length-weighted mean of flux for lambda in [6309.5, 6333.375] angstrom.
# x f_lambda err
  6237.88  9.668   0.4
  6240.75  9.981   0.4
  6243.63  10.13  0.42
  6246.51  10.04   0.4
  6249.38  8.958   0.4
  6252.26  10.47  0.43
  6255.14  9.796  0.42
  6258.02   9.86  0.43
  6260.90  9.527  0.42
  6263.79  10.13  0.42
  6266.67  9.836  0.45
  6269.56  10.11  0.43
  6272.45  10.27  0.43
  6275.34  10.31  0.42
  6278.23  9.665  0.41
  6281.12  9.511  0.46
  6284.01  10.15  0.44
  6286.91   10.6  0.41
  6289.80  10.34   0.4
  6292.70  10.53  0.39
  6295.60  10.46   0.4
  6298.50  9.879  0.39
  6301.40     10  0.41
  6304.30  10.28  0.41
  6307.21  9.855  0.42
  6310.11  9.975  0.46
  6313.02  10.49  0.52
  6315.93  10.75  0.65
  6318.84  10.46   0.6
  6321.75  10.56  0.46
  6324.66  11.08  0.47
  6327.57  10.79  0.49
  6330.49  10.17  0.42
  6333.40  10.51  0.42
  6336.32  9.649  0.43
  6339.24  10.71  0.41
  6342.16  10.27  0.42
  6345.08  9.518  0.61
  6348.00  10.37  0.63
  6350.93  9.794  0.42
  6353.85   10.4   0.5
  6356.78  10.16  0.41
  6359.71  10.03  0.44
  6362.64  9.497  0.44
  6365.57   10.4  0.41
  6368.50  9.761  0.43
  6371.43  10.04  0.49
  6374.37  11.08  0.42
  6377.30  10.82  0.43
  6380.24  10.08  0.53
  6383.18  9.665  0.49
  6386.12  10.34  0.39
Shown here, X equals 10.6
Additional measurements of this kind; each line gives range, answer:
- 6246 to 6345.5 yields 10.2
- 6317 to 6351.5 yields 10.3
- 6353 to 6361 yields 10.2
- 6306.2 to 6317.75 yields 10.3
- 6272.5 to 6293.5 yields 10.2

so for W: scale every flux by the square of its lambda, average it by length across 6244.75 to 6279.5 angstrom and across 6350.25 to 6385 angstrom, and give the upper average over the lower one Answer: 1.1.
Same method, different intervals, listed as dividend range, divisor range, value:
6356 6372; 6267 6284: 1.03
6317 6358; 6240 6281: 1.07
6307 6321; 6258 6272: 1.06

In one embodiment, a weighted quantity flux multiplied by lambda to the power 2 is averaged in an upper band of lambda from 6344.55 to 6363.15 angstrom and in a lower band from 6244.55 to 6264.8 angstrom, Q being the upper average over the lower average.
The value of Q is 1.1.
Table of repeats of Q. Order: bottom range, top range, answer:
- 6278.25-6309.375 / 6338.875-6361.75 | 1.02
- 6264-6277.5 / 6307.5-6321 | 1.04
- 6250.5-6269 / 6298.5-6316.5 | 1.04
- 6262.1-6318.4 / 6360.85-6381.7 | 1.03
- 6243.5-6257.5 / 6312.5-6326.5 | 1.11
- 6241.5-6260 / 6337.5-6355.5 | 1.06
